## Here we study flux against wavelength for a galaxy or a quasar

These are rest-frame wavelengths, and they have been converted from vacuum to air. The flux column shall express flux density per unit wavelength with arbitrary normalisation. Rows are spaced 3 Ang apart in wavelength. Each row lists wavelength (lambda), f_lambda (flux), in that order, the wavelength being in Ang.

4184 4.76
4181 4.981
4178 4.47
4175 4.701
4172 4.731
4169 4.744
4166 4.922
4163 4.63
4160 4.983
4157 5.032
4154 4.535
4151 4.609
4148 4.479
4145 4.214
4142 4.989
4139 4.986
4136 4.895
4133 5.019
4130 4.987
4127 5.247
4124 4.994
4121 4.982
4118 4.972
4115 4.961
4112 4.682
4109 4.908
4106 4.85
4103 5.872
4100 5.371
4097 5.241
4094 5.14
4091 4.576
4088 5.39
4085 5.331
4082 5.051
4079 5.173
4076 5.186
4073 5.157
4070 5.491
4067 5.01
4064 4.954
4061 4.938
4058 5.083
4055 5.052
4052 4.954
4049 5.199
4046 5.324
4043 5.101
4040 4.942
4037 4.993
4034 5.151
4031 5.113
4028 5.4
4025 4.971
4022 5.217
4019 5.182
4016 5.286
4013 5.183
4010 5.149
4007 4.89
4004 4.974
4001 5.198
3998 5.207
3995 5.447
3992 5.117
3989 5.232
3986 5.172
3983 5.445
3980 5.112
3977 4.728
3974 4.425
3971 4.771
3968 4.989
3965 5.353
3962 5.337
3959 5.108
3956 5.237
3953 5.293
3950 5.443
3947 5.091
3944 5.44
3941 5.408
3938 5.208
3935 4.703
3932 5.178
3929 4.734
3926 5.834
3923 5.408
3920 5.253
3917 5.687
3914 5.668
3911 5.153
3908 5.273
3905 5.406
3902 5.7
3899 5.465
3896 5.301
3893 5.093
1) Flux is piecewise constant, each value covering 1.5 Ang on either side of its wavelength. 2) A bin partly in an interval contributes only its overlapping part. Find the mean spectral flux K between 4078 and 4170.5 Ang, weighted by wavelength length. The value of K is 4.96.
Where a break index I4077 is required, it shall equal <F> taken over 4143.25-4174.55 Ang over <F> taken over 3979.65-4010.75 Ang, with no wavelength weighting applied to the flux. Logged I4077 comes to 0.91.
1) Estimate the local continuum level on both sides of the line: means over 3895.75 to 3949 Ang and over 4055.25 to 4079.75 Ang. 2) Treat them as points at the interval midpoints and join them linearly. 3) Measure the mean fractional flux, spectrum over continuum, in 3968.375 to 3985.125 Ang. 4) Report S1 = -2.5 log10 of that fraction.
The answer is 0.07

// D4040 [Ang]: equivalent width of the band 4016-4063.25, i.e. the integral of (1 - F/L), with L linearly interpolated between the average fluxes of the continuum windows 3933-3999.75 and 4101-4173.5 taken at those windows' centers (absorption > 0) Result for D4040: -0.7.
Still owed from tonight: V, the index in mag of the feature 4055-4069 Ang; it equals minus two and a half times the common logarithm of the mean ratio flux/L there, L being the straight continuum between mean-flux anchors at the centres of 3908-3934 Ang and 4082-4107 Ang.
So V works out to 0.047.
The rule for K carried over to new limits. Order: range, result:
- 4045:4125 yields 5.1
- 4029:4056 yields 5.1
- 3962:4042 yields 5.11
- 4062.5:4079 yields 5.16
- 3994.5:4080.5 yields 5.13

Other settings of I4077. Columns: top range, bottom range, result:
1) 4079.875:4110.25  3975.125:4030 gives 1.00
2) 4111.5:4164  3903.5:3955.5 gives 0.91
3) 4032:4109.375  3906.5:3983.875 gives 0.99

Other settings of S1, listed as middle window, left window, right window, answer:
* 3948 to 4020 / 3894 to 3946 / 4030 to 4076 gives 0.02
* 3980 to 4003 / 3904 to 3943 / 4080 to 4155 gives -0.01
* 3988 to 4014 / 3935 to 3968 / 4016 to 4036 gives 0.01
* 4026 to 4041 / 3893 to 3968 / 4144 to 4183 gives -0.02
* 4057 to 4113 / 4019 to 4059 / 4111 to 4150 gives -0.03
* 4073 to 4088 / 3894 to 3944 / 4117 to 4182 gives -0.05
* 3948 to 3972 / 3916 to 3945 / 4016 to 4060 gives 0.01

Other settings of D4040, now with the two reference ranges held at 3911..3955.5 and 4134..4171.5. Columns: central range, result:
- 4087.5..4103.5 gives -1.1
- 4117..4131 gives -0.6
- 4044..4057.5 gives -0.3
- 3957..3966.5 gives -0.1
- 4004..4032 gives -0.3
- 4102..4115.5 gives -0.5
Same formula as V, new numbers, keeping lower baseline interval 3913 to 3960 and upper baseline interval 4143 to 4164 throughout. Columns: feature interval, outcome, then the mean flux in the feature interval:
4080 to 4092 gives -0.06 mag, 5.11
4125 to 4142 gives -0.07 mag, 5.02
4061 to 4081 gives -0.05 mag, 5.14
